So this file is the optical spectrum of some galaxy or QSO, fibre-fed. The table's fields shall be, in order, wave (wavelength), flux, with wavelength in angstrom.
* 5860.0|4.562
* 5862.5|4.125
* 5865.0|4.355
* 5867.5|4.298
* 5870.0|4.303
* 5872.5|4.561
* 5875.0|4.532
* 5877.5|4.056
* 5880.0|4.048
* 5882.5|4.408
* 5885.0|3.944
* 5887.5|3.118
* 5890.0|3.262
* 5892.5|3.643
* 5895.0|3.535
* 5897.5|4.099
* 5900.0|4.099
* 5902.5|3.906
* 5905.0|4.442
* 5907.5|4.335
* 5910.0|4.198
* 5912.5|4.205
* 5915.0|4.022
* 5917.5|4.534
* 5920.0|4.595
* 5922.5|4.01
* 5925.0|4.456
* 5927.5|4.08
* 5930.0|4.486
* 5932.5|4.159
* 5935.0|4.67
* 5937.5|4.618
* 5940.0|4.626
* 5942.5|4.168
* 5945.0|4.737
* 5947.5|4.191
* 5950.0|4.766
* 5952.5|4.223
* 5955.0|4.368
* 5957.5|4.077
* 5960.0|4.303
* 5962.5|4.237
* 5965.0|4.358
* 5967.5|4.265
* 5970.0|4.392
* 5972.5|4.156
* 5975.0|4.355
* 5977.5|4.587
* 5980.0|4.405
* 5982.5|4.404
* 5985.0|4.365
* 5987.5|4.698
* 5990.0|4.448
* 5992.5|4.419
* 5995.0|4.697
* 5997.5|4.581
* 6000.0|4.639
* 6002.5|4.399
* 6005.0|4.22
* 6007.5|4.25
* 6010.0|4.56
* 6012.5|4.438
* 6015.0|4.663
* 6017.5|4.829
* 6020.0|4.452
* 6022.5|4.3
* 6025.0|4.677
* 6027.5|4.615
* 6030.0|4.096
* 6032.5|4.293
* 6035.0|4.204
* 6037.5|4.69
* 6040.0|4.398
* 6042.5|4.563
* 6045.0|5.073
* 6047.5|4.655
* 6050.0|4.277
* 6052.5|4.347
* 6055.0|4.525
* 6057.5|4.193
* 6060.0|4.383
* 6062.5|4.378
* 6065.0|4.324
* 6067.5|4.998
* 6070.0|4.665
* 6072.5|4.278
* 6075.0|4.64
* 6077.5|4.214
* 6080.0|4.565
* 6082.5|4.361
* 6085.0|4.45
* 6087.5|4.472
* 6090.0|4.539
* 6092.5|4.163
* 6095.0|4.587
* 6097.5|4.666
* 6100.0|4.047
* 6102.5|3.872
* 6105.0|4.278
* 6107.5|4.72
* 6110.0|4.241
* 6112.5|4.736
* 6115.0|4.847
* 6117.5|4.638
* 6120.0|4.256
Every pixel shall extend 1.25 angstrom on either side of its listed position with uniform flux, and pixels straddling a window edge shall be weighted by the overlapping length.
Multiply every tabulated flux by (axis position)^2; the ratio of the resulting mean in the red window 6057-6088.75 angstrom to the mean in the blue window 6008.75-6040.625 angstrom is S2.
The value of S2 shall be 1.0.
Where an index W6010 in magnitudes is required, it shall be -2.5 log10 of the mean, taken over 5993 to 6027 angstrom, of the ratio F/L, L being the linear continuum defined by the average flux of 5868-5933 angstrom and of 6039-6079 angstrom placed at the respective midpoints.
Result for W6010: -0.03 mag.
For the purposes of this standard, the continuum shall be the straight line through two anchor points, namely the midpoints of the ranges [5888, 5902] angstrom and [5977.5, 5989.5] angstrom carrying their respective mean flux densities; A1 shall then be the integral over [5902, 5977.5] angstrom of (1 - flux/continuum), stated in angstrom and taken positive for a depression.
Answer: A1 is -4.6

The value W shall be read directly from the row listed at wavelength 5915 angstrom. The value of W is 4.022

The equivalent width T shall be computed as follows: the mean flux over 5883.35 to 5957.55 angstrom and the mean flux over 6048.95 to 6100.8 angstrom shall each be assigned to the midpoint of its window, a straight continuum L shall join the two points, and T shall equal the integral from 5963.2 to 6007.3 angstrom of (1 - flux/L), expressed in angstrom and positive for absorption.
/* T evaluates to -1.4 angstrom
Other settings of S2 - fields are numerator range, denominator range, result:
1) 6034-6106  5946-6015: 1.04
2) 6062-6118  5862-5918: 1.17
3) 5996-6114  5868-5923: 1.15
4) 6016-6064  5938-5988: 1.05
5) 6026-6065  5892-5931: 1.11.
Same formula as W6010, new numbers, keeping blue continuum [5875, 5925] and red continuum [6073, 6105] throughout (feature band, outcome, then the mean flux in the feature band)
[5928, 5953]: -0.09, 4.46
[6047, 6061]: -0.02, 4.38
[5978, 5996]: -0.07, 4.49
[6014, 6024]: -0.08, 4.56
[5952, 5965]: -0.03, 4.25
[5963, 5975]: -0.03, 4.3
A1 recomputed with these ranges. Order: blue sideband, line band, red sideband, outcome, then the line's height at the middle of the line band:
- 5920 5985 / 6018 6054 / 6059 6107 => -0.7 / 4.4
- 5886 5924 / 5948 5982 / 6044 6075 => -1.2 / 4.2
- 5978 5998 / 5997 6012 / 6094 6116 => 0.2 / 4.49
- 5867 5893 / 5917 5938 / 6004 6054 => -1.1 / 4.17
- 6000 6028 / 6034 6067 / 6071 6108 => -0.3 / 4.44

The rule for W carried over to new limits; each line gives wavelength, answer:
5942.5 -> 4.168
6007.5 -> 4.25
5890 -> 3.262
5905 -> 4.442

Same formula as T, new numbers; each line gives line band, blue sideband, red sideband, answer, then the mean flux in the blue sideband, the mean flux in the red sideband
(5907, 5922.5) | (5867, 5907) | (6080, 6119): -0.83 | 4.02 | 4.44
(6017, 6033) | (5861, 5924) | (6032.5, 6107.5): -0.36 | 4.11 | 4.44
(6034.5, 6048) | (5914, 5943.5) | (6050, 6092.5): -0.57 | 4.37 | 4.44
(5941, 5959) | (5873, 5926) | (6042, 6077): -0.65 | 4.07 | 4.51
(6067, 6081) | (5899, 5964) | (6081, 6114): -0.47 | 4.33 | 4.4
